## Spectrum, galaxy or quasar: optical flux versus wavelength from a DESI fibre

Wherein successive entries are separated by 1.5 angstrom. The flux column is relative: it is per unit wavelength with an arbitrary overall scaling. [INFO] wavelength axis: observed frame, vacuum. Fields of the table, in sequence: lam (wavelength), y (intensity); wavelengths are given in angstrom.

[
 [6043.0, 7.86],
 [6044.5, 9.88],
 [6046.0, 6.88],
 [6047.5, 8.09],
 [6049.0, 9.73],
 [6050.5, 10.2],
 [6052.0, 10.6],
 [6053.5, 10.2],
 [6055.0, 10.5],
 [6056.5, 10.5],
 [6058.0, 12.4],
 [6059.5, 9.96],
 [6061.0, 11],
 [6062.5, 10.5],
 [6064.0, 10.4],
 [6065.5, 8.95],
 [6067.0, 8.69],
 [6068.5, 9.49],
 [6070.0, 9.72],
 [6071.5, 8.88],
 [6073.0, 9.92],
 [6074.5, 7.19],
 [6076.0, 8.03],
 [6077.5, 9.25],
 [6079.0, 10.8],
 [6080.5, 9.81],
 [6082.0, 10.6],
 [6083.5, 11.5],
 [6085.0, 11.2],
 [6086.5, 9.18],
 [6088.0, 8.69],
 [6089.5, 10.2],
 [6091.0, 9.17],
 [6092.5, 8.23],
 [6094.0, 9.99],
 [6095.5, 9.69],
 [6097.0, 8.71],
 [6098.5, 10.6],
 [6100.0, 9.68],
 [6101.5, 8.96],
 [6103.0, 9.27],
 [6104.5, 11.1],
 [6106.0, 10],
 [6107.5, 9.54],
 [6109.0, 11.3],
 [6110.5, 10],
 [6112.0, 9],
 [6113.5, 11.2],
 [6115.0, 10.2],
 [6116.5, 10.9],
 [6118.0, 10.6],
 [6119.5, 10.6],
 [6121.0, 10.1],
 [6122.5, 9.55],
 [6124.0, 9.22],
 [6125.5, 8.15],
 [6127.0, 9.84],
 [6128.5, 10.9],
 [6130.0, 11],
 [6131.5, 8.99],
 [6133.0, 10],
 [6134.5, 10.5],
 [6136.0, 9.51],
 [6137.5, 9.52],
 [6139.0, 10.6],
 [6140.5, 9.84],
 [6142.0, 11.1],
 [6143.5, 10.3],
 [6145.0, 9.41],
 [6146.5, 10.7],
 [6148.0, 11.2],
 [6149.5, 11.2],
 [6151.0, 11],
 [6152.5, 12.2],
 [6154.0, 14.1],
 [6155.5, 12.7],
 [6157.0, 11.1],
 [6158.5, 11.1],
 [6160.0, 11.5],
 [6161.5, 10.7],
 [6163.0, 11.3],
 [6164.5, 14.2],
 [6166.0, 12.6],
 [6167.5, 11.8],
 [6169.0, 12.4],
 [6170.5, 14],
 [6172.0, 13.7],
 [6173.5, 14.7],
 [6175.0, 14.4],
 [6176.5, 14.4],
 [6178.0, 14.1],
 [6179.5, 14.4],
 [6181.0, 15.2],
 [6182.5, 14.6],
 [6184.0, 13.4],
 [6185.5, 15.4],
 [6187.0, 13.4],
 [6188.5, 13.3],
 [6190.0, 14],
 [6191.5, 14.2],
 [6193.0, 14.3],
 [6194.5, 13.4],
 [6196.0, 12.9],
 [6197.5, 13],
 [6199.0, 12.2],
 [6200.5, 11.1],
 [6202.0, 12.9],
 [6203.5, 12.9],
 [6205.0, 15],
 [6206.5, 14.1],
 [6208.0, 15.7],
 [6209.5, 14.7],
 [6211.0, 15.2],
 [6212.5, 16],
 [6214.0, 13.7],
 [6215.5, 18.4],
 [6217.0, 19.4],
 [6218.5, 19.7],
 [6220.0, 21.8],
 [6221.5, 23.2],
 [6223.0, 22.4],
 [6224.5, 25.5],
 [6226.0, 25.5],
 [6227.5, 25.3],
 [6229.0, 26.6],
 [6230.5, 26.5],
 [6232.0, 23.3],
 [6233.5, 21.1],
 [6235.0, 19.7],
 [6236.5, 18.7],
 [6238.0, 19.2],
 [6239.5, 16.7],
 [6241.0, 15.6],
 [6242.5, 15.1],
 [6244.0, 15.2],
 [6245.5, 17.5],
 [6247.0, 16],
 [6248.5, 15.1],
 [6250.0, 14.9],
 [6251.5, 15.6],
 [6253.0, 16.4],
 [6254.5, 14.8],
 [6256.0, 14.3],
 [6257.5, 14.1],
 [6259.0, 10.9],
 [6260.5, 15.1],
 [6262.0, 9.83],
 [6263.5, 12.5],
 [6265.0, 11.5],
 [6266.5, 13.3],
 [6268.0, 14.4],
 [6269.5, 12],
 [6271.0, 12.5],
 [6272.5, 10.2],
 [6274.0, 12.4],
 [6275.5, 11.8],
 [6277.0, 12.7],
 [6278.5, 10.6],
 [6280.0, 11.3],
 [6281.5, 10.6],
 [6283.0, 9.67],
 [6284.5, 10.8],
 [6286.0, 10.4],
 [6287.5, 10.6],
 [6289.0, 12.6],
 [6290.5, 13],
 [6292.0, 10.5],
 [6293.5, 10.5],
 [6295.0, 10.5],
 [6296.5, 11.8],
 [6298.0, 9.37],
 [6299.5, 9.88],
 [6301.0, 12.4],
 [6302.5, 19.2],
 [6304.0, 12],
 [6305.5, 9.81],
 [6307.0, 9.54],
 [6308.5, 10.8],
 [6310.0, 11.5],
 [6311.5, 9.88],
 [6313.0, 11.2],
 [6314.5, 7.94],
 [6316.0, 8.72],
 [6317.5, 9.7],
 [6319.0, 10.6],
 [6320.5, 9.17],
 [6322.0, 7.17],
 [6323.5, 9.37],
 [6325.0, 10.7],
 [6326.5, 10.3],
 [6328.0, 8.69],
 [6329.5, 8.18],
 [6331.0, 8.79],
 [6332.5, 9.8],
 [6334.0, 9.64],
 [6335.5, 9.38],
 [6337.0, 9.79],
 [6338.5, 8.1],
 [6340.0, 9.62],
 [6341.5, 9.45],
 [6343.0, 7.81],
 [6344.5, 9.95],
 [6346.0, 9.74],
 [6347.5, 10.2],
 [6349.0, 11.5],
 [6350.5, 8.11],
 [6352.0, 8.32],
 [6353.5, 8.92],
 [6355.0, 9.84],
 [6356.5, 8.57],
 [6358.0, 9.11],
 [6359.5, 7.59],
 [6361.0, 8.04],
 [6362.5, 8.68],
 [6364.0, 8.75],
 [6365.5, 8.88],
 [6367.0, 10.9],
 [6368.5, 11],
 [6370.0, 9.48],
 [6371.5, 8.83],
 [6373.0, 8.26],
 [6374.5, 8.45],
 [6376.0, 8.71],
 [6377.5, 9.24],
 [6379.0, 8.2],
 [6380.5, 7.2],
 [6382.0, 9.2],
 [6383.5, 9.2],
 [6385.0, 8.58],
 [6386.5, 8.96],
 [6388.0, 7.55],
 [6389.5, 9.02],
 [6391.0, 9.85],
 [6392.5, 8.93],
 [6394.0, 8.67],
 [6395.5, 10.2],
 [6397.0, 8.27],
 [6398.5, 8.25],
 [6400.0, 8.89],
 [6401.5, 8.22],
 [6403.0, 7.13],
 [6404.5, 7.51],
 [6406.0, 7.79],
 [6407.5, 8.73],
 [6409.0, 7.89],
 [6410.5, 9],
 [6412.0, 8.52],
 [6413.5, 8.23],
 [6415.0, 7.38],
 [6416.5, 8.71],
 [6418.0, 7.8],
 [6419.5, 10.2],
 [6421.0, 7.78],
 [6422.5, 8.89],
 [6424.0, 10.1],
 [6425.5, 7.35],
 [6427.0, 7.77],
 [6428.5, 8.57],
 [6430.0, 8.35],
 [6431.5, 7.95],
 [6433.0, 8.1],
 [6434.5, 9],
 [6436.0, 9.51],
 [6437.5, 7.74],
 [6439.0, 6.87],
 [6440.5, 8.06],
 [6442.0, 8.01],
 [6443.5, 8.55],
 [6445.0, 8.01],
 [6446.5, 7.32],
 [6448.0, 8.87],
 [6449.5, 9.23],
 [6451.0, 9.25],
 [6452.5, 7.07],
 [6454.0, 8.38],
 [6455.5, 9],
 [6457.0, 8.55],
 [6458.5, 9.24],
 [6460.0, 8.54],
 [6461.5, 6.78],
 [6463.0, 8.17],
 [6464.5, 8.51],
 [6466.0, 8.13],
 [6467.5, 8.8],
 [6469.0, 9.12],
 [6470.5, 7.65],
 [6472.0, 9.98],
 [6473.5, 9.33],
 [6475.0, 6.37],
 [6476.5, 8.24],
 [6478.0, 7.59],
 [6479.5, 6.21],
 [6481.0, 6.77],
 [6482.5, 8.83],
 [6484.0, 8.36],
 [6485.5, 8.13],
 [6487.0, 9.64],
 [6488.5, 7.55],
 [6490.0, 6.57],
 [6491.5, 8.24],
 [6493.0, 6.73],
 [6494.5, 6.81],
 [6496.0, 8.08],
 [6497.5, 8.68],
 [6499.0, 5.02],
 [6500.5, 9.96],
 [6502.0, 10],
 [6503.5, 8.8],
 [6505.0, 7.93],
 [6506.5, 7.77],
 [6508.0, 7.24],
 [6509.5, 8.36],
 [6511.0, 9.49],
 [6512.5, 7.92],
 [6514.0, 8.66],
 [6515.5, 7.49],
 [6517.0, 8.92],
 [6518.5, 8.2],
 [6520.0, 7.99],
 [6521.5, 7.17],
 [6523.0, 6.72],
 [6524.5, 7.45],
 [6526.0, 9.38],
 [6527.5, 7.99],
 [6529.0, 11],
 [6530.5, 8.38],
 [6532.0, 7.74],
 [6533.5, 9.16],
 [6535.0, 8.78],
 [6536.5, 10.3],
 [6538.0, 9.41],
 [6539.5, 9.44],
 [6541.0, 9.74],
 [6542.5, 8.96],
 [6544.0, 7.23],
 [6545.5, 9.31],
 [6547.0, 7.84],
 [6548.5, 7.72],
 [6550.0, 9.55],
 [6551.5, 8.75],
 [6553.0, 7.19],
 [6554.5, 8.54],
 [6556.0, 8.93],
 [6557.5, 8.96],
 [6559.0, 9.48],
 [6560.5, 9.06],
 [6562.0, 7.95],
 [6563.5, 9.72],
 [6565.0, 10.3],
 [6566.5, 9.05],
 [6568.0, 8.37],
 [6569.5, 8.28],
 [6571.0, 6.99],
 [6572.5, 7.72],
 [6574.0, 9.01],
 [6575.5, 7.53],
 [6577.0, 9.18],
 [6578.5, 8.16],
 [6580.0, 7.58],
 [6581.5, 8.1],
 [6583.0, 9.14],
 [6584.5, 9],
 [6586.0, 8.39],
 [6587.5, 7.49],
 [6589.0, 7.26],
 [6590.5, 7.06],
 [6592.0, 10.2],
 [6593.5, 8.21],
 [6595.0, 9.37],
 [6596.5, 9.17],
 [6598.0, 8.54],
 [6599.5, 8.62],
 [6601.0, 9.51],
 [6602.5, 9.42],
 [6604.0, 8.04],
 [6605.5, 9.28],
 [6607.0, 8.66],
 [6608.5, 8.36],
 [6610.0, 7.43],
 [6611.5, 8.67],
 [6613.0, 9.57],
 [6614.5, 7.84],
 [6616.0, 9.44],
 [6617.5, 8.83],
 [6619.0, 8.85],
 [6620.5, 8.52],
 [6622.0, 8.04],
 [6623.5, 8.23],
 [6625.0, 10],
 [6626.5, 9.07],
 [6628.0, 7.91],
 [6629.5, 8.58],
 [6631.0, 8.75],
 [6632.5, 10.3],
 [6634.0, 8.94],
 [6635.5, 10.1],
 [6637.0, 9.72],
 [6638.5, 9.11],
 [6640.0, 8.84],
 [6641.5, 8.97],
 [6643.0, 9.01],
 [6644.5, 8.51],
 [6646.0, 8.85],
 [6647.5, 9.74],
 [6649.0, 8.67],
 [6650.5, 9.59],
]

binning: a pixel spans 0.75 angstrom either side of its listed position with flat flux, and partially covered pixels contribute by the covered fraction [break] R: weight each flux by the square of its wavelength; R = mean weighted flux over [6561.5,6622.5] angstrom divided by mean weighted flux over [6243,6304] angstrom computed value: 0.75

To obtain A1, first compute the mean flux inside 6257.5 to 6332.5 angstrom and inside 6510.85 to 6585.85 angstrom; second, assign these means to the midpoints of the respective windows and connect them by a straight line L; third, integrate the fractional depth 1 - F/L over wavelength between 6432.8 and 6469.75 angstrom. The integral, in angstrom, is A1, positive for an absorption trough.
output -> 4.42 angstrom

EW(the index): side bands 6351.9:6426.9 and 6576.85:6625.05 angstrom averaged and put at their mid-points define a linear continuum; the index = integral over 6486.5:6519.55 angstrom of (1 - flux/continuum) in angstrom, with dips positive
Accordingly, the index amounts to 2.08 angstrom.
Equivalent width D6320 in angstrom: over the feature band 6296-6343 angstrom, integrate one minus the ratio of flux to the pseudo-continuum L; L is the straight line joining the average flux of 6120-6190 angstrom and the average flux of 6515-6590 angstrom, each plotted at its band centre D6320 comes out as 2.0 angstrom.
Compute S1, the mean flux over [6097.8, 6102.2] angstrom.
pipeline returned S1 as 9.75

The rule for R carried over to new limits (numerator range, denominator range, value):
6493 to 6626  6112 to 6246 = 0.67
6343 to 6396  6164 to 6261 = 0.58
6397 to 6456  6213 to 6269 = 0.50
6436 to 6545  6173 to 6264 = 0.55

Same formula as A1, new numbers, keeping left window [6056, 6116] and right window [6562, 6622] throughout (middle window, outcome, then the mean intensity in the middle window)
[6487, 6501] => 2.0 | 7.59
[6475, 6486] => 1.5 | 7.63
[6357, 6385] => 0.8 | 8.86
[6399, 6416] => 1.7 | 8.13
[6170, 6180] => -4.8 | 14.2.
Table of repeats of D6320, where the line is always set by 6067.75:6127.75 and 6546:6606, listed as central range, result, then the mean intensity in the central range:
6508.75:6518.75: 0.3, 8.45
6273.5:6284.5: -2.3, 11.2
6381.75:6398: 0.2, 8.93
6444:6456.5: 0.7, 8.4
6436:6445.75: 1.0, 8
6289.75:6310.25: -5.0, 11.5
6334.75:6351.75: -0.5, 9.39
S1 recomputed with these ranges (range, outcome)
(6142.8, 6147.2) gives 10.1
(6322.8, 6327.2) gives 10.1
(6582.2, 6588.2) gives 8.51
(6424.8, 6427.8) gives 7.58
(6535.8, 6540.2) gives 9.71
